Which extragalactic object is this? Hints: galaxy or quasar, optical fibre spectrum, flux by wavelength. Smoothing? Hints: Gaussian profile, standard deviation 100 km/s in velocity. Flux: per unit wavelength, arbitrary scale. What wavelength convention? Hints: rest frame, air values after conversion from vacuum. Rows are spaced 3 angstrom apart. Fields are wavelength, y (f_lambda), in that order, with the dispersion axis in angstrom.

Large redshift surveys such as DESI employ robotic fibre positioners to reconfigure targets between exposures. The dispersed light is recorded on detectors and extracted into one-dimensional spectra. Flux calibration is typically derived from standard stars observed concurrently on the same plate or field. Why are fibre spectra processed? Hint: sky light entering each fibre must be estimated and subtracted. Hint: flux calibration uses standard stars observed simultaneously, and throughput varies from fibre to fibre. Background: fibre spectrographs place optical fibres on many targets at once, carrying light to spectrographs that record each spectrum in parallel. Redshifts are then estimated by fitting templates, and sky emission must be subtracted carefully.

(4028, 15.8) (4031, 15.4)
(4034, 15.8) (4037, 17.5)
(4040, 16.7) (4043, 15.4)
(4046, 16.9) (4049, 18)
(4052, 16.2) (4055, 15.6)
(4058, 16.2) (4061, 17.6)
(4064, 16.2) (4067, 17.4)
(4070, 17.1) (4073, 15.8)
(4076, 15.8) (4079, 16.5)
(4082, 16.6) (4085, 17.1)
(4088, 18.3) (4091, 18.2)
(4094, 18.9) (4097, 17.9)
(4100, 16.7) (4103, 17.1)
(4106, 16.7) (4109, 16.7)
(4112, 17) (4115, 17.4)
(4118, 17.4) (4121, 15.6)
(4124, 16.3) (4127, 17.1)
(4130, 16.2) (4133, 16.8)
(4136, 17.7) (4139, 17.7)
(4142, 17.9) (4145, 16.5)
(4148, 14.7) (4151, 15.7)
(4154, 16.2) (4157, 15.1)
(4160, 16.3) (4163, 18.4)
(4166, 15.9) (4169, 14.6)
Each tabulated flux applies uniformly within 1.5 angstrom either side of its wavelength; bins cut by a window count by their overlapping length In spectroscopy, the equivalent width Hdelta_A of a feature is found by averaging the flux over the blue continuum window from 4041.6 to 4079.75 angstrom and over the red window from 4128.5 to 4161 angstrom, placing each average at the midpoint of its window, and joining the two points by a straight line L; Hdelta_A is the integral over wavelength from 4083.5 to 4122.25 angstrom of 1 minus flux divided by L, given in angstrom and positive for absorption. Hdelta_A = -2.0 angstrom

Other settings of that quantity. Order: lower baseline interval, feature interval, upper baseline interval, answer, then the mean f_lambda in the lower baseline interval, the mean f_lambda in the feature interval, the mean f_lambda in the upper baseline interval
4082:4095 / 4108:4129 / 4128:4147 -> 0.8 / 17.9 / 16.8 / 17.1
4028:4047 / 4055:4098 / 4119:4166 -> -1.9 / 16.2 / 17.1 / 16.5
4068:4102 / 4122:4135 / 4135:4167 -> 0.1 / 17.2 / 16.6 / 16.5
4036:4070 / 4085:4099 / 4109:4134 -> -1.2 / 16.7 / 18.1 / 16.7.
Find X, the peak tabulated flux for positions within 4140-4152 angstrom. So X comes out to 17.9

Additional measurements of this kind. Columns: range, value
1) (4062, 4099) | 18.9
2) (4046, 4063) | 18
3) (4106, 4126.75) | 17.4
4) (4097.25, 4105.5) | 17.1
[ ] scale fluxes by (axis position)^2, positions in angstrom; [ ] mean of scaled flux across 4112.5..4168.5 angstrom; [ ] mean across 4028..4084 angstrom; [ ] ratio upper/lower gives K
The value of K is 1.05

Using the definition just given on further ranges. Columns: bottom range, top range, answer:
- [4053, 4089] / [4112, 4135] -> 1.03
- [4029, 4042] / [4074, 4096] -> 1.09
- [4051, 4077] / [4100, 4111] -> 1.04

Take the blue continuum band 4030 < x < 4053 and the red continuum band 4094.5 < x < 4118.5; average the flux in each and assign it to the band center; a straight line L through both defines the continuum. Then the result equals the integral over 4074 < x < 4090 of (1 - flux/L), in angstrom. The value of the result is 0.06 angstrom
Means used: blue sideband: 16.5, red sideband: 17.2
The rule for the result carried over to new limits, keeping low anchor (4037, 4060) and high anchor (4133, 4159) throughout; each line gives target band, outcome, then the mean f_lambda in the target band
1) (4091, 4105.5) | -1.01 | 17.6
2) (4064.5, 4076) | -0.06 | 16.6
